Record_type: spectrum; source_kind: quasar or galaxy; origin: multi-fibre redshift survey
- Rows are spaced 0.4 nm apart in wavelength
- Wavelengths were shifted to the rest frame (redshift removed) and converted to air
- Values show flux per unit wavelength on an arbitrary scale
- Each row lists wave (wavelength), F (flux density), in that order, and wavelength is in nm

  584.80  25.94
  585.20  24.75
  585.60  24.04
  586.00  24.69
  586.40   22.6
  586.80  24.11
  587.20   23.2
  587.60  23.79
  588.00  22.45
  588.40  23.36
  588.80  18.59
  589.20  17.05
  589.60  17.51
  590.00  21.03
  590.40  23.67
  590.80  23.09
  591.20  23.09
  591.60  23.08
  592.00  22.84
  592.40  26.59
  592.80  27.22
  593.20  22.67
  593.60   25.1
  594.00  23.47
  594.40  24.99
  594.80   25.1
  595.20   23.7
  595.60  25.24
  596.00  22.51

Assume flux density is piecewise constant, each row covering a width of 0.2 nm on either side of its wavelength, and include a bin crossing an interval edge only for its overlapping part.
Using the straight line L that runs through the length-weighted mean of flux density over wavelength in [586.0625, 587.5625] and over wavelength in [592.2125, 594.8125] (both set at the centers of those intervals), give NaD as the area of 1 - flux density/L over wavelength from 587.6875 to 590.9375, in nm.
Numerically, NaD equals 0.43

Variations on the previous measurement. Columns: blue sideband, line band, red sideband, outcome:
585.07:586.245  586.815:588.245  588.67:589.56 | -0.172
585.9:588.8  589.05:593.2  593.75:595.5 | 0.208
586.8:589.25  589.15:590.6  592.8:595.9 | 0.164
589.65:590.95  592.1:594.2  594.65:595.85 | -0.130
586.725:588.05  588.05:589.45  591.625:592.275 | 0.210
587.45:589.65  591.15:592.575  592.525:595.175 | -0.046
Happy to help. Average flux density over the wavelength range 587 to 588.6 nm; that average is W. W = 23.2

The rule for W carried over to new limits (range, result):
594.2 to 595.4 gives 24.6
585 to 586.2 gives 24.5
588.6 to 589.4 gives 17.8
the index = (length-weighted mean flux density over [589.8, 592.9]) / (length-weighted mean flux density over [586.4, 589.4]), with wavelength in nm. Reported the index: 1.1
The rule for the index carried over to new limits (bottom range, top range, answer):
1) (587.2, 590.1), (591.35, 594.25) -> 1.18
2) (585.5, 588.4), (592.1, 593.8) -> 1.07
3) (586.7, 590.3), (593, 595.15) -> 1.14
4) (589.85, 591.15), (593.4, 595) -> 1.09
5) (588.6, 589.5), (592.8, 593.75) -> 1.38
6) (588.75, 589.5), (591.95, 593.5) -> 1.42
